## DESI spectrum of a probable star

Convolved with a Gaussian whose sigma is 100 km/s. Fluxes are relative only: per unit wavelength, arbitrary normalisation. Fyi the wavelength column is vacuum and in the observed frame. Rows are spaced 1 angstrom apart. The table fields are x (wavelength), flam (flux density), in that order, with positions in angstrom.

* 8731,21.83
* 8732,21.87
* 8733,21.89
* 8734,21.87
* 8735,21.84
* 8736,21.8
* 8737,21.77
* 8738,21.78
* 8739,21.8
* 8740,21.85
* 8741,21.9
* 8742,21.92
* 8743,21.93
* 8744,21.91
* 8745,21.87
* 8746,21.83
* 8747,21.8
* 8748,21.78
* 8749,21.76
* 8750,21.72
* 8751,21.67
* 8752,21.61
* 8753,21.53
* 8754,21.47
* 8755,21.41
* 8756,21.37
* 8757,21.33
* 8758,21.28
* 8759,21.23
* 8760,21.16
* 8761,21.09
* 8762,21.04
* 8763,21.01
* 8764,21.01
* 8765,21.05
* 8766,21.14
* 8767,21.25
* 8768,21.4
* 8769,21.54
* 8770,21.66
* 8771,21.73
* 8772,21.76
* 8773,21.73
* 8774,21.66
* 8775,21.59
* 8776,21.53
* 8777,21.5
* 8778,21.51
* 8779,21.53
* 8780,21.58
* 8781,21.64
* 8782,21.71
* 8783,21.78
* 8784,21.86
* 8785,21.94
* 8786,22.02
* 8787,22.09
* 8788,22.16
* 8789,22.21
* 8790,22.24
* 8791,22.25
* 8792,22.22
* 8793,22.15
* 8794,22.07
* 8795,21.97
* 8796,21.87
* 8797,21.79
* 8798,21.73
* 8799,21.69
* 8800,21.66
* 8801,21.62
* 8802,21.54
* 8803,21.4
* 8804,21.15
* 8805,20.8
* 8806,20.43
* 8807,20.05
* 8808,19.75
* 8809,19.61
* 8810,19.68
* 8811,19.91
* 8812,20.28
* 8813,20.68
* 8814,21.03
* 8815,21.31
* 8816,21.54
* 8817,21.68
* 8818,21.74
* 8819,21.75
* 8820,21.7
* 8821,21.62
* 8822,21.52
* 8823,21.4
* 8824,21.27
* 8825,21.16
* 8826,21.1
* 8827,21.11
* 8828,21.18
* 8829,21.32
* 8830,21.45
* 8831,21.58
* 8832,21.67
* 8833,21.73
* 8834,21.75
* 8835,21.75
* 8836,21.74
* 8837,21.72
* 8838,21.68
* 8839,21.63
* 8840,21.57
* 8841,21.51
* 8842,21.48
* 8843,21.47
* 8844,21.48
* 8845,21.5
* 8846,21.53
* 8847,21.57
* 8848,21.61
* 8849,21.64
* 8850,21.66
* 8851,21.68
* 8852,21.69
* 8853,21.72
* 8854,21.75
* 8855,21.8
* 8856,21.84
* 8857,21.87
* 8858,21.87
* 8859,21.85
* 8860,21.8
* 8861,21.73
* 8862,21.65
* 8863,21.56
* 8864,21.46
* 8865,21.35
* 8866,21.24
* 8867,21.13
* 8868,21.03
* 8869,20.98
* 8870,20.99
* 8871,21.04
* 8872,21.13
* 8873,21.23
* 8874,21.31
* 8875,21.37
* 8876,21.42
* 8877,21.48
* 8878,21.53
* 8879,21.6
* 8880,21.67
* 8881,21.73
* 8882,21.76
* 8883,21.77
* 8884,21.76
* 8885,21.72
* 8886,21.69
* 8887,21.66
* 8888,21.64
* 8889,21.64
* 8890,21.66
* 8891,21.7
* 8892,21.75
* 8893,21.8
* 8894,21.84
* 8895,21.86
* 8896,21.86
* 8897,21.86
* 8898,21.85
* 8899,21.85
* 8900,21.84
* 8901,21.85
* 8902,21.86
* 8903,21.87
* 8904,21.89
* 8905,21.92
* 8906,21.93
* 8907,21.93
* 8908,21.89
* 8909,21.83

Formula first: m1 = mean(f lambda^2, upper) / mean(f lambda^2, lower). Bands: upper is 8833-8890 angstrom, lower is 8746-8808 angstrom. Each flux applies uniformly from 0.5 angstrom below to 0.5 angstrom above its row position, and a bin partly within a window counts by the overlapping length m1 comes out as 1.02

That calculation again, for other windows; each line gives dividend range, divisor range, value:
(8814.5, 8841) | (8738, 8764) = 1.02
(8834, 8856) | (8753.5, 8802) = 1.02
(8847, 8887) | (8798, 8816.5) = 1.05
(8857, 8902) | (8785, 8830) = 1.03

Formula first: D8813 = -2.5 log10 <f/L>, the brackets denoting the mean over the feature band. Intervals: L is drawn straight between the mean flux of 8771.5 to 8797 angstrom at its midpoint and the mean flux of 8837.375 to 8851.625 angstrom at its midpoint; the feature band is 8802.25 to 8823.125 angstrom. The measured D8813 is 0.04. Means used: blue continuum 21.9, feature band 20.9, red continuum 21.6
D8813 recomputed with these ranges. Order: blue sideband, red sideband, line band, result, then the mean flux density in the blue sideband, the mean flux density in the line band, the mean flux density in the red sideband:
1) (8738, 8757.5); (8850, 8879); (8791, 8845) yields 0.01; 21.7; 21.3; 21.5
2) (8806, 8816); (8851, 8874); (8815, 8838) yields -0.04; 20.3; 21.5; 21.5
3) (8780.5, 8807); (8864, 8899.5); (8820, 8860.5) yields 0.00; 21.7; 21.6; 21.5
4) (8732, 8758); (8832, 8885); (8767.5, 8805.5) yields 0.00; 21.7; 21.7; 21.6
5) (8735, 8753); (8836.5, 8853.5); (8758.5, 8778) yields 0.02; 21.8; 21.4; 21.6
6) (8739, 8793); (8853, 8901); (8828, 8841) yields 0.00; 21.6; 21.6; 21.6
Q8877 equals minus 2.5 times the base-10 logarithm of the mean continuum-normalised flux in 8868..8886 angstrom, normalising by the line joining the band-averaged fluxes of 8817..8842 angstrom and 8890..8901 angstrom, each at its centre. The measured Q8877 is 0.02 mag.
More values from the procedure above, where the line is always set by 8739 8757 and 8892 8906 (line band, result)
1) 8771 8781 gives 0.01 mag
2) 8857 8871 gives 0.02 mag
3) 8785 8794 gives -0.02 mag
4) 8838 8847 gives 0.01 mag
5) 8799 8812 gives 0.06 mag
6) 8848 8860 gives 0.00 mag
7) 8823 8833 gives 0.02 mag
